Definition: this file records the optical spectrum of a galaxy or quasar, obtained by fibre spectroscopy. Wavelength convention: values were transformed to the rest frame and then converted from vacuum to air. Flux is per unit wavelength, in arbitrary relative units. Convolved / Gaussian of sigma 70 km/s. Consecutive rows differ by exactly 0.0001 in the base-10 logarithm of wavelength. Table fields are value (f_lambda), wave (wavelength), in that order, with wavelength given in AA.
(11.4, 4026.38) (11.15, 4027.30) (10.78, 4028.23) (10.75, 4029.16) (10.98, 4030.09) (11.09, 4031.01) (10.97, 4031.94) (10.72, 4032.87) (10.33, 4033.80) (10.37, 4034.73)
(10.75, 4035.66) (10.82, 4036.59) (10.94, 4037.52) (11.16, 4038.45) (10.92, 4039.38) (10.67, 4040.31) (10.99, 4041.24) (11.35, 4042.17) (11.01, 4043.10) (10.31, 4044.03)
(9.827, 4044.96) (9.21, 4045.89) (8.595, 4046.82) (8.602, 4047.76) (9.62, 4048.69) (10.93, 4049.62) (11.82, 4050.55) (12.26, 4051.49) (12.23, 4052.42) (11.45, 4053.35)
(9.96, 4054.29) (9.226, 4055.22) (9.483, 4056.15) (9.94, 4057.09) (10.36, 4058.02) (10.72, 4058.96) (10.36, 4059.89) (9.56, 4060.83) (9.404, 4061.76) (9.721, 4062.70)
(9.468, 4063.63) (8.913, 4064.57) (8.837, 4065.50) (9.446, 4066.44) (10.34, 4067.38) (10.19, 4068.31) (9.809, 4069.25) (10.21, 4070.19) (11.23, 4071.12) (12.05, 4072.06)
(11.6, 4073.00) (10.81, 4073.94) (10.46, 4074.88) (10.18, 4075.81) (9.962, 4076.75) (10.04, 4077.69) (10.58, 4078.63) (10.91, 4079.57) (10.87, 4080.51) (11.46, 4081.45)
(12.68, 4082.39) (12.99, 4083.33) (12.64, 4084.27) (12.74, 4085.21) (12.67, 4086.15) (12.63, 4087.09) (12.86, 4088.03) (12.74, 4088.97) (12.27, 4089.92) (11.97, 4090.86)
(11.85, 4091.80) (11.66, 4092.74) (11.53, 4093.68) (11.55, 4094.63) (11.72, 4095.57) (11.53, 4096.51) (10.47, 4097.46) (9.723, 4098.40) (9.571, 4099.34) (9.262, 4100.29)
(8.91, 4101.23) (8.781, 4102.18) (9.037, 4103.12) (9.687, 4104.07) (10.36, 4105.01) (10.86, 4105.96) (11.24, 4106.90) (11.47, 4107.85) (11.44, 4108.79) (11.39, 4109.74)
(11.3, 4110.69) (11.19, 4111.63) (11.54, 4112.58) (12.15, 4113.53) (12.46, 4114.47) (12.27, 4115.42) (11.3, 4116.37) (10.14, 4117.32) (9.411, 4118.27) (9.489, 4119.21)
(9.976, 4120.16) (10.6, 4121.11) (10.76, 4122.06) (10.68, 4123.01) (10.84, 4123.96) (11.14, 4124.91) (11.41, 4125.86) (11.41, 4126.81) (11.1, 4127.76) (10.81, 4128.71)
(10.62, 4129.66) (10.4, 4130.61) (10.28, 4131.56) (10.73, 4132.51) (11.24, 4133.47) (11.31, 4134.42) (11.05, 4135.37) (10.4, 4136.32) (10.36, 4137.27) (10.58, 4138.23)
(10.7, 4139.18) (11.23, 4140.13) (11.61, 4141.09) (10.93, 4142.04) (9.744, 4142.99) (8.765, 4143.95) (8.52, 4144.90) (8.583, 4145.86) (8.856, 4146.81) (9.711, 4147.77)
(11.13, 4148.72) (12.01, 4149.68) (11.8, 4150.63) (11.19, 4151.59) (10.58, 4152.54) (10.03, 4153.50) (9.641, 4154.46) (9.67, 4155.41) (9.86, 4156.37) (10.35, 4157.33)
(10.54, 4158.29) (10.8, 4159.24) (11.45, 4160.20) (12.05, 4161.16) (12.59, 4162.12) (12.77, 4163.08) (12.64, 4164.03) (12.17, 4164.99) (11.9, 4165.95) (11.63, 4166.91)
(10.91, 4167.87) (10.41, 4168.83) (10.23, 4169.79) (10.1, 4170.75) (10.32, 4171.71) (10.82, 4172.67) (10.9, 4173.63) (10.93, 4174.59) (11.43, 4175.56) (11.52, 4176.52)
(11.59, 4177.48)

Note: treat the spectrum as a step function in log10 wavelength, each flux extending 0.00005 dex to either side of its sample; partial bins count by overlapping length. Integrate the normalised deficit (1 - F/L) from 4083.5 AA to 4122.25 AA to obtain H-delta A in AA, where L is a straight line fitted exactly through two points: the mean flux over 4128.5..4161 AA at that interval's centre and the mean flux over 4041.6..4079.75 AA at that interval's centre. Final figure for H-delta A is -2.81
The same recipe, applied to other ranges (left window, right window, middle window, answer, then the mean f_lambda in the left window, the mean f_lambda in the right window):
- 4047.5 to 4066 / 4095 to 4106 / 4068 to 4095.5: -3.96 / 10.2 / 9.97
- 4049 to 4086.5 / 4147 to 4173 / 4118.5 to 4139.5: 0.36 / 10.7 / 11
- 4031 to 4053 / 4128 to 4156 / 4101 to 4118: -0.60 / 10.6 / 10.4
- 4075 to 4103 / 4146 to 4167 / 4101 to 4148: 2.24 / 11.2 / 11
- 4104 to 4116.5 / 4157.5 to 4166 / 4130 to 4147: 1.91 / 11.4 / 11.8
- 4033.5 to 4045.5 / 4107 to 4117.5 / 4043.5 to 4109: 2.68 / 10.7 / 11.5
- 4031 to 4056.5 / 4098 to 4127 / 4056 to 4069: 0.98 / 10.6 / 10.6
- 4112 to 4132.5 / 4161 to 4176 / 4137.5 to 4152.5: 1.01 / 10.9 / 11.3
